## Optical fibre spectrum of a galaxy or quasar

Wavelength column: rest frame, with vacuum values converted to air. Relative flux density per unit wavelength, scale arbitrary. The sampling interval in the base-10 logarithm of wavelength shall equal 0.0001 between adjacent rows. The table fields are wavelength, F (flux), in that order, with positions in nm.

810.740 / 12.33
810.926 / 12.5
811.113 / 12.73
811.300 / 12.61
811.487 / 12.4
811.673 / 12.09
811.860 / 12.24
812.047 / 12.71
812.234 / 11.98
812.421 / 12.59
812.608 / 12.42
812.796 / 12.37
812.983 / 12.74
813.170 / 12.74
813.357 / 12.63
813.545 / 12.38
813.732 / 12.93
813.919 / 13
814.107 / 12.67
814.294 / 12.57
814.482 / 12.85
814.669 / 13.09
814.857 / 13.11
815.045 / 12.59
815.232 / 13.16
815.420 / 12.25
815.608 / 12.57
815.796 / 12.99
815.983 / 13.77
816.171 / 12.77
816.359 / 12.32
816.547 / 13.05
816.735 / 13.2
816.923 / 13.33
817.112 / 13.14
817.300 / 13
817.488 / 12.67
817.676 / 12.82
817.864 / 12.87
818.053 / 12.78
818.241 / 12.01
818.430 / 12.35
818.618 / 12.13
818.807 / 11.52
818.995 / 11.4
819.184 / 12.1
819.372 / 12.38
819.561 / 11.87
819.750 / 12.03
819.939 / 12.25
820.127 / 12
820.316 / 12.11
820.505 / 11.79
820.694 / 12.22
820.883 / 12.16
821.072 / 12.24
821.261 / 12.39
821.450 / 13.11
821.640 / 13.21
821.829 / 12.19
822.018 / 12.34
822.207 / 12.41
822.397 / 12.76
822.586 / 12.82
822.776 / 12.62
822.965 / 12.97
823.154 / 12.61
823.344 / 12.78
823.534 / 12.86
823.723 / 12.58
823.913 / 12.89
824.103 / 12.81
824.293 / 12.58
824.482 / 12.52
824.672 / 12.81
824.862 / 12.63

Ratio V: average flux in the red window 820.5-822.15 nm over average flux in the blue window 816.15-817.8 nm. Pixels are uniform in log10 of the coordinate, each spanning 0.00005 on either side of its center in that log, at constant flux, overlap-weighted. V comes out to 0.96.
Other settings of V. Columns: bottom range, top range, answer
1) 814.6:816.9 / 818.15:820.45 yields 0.93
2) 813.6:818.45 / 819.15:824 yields 0.97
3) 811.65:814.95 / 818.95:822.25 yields 0.97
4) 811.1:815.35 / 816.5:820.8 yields 0.98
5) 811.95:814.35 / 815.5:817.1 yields 1.03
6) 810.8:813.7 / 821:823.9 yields 1.01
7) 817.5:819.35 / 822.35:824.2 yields 1.04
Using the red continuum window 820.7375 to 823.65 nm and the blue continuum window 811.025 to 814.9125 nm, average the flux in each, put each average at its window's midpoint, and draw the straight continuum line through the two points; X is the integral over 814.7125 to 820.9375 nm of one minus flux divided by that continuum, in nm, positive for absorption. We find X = 0.05 nm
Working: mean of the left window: 12.6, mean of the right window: 12.6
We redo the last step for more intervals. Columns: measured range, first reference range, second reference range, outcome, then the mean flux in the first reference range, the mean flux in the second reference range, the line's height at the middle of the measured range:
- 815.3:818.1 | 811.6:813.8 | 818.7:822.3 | -0.13 nm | 12.5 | 12.2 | 12.3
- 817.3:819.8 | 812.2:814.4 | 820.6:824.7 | 0.07 nm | 12.6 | 12.6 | 12.6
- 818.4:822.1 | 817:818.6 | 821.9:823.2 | 0.14 nm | 12.7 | 12.6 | 12.7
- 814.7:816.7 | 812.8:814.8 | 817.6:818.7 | -0.04 nm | 12.8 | 12.5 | 12.6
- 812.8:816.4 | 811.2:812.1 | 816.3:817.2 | -0.01 nm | 12.4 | 13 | 12.8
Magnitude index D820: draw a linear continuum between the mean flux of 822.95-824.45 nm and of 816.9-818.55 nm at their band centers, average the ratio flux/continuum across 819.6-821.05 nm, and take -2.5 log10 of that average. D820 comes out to 0.06 mag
